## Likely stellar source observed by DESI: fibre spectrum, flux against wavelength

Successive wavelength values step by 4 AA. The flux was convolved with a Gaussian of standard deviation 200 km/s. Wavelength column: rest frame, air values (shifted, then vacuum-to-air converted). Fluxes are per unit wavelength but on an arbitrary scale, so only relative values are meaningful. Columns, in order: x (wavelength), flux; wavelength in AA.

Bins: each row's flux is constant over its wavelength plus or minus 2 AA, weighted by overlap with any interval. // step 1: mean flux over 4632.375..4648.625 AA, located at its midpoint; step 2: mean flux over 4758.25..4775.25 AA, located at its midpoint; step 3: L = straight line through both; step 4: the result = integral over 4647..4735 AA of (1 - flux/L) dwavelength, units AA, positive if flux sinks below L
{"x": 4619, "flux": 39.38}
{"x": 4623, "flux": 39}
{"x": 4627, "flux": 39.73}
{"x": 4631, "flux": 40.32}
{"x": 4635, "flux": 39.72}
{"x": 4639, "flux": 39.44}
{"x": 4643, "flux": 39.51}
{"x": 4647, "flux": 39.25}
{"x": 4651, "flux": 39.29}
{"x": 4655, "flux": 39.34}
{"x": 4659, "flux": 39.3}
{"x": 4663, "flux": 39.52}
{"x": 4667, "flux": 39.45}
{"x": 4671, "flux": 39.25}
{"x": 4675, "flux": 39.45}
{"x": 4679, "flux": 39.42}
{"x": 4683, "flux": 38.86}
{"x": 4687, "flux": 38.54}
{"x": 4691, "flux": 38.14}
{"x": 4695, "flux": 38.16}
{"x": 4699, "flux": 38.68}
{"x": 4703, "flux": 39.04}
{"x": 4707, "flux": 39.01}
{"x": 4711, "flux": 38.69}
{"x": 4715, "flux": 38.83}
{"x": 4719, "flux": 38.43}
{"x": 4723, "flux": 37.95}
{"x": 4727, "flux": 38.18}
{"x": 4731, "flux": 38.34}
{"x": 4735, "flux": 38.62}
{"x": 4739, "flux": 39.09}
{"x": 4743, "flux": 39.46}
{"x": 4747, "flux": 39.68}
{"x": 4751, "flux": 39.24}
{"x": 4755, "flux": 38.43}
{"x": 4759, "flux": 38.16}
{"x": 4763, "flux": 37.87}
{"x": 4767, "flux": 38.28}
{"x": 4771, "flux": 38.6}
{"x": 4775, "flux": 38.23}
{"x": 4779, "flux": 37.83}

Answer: 0.3 AA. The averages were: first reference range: 39.5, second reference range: 38.2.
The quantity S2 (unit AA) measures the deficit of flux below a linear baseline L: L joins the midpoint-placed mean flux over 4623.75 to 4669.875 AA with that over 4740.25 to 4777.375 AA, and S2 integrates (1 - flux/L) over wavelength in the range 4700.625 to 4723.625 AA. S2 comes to 0.2 AA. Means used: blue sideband 39.5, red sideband 38.7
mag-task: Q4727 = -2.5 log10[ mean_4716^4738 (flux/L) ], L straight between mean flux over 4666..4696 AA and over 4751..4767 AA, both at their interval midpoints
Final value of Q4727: 0.01 mag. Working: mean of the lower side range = 38.9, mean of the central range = 38.4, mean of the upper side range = 38.3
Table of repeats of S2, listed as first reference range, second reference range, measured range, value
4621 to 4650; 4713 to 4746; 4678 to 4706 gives 0.2 AA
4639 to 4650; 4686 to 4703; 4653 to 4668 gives -0.1 AA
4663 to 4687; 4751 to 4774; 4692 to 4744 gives 0.2 AA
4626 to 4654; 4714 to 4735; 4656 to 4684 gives -0.1 AA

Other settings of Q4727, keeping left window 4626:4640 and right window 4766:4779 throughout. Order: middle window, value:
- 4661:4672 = 0.00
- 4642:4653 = 0.01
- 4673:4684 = 0.00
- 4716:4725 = 0.02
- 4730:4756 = -0.01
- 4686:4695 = 0.03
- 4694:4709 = 0.01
